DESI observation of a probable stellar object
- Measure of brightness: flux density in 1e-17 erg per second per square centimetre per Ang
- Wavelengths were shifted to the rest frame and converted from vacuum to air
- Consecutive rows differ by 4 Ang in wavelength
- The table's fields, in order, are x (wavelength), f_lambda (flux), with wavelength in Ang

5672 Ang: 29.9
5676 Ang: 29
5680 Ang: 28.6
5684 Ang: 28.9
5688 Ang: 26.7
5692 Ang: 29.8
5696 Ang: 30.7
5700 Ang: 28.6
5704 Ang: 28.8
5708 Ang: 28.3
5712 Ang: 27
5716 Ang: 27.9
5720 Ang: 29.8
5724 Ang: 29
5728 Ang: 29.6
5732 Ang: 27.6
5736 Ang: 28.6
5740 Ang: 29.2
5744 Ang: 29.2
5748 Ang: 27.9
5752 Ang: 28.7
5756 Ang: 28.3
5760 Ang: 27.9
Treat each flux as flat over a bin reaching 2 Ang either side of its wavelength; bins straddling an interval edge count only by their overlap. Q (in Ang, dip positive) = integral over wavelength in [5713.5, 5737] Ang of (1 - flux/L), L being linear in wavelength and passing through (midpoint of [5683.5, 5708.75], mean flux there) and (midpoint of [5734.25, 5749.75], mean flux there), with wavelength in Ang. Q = 0.1 Ang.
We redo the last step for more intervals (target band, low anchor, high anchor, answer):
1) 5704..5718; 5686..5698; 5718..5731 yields 0.6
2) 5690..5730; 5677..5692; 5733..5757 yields -0.7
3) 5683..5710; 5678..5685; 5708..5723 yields -0.3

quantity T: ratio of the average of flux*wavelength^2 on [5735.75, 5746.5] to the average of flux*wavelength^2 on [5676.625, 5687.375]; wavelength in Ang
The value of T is 1.0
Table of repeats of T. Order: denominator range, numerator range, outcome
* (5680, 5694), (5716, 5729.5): 1.04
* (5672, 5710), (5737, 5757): 1.01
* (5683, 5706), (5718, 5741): 1.01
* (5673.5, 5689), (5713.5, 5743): 1.03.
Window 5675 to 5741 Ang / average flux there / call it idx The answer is 28.7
